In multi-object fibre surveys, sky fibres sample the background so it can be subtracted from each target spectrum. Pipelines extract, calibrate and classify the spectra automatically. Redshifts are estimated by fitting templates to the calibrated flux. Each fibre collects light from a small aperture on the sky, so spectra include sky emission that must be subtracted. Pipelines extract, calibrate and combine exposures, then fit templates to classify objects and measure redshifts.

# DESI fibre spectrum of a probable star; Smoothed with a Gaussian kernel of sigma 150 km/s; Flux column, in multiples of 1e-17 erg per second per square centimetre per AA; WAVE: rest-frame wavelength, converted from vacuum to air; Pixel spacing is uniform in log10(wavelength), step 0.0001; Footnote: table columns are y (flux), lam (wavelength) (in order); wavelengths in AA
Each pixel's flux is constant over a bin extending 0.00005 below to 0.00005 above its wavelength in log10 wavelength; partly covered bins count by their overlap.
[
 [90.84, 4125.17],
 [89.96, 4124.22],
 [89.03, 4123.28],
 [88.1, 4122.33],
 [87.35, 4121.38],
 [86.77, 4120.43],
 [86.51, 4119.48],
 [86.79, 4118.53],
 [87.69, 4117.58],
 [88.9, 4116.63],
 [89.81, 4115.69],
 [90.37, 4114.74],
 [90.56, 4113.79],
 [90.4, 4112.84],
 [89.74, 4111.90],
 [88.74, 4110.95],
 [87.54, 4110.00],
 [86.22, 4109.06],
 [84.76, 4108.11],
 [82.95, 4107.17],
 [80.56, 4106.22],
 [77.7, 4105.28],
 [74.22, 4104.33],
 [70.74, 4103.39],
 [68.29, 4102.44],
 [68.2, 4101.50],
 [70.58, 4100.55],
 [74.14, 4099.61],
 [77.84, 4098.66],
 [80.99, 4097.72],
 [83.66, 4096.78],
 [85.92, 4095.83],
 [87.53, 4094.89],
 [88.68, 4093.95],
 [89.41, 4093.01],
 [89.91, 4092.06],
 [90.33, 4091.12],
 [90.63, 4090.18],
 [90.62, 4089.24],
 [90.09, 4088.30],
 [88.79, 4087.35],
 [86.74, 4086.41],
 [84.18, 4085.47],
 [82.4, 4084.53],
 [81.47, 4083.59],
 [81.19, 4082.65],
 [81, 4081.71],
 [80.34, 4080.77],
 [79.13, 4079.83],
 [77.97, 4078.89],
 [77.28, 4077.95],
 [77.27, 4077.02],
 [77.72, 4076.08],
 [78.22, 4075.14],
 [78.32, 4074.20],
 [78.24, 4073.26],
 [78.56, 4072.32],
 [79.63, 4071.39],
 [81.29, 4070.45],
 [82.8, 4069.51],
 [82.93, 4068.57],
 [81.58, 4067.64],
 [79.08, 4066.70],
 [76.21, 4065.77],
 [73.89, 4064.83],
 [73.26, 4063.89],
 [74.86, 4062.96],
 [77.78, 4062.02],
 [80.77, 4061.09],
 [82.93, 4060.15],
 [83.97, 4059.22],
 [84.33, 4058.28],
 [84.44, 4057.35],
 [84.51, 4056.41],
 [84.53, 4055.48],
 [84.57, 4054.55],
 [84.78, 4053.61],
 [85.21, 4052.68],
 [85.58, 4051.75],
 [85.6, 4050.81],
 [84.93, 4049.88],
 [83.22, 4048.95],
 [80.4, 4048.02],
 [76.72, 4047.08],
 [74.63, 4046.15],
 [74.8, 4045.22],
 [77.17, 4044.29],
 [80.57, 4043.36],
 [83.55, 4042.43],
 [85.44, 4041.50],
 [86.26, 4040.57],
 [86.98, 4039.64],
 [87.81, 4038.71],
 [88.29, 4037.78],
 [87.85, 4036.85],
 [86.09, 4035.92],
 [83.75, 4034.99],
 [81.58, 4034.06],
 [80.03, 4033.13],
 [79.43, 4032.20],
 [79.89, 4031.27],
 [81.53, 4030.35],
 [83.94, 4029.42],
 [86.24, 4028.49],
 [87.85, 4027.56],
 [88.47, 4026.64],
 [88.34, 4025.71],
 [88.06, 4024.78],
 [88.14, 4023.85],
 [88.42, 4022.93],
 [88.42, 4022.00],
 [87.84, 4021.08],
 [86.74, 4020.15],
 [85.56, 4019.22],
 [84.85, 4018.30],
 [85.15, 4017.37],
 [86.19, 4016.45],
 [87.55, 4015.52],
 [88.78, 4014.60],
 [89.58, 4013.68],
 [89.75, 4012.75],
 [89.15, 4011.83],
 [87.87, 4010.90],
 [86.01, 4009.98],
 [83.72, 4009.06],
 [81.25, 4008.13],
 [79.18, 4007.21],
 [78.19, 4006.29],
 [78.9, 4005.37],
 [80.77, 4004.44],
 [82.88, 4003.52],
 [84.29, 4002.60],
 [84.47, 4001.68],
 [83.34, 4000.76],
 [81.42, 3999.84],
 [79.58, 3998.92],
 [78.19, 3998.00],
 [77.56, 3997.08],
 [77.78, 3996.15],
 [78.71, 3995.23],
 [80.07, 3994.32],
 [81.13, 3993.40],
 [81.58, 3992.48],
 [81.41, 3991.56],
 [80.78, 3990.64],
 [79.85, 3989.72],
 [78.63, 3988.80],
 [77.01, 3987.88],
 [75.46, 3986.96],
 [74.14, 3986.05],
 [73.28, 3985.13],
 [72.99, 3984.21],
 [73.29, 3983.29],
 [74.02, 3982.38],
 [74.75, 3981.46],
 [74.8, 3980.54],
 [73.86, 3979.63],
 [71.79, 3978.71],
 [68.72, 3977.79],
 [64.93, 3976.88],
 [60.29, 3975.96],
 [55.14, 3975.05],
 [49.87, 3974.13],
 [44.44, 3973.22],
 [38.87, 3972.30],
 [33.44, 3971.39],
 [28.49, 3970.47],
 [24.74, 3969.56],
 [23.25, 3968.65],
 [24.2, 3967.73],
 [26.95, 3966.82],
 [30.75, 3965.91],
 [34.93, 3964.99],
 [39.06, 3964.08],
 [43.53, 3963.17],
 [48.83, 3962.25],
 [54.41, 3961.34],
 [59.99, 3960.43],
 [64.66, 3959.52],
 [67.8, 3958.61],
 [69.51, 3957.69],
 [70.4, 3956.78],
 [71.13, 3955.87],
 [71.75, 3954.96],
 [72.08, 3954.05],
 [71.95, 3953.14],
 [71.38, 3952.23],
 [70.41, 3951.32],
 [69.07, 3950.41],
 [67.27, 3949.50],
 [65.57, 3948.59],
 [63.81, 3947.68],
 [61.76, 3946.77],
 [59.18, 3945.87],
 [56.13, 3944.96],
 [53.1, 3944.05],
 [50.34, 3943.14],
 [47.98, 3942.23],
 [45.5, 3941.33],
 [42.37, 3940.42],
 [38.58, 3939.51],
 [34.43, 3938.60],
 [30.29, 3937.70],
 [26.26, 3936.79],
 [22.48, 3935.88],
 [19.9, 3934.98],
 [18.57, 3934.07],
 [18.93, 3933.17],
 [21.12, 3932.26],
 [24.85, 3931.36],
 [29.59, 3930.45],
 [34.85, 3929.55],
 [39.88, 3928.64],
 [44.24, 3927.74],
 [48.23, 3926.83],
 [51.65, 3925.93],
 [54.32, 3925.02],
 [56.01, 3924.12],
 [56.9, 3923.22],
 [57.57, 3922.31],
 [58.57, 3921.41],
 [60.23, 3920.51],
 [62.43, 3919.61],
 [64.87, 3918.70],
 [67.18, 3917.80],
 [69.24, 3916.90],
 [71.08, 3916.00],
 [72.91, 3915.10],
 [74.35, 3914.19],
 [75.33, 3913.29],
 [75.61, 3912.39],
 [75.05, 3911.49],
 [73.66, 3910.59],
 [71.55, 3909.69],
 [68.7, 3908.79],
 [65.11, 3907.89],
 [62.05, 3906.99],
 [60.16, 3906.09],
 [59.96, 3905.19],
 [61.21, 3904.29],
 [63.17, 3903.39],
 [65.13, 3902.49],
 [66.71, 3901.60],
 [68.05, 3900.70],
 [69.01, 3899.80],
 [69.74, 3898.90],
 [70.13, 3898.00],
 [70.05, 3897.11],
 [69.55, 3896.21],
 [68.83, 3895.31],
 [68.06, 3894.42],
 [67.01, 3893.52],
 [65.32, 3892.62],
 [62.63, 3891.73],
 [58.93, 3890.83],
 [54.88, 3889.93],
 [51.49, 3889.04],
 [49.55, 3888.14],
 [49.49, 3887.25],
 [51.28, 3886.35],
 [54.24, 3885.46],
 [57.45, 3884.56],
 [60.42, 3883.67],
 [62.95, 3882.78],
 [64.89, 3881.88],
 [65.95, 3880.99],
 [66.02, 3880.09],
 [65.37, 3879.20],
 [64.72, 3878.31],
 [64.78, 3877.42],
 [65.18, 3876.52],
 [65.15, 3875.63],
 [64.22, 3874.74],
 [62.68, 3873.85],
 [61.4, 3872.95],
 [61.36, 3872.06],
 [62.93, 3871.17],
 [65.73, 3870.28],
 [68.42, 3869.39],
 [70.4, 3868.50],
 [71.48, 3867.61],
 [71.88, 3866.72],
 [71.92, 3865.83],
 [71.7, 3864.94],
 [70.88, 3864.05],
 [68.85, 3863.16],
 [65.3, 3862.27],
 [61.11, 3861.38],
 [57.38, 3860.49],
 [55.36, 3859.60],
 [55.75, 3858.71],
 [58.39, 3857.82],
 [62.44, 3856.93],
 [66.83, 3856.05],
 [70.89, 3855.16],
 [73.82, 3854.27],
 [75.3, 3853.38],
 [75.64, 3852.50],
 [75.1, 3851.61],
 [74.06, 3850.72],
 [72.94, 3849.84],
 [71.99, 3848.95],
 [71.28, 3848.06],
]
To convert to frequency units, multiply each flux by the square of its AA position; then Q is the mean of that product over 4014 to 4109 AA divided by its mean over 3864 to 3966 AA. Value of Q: 1.52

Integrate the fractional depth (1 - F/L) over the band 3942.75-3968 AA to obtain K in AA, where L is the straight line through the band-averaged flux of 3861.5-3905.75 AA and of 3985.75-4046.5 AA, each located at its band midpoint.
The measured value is 5.6 AA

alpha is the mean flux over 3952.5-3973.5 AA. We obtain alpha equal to 48.7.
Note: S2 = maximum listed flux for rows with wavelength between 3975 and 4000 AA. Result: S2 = 81.58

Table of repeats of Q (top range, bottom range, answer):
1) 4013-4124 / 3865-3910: 1.43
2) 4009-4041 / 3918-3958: 1.78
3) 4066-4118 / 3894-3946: 1.65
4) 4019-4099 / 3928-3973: 1.91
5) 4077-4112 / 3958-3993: 1.50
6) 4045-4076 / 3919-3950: 1.91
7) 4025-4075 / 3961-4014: 1.26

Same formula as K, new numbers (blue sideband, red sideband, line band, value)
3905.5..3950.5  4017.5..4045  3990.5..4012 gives -1.68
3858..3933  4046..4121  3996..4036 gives -5.00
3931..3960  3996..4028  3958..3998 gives 4.55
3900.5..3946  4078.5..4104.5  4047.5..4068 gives -1.49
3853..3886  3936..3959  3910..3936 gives 3.40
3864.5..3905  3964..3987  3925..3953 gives 6.12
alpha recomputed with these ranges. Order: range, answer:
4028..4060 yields 83.2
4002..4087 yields 82.8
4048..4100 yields 82.4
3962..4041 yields 73.9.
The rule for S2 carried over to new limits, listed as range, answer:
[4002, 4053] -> 89.75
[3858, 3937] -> 75.61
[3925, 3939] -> 54.32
